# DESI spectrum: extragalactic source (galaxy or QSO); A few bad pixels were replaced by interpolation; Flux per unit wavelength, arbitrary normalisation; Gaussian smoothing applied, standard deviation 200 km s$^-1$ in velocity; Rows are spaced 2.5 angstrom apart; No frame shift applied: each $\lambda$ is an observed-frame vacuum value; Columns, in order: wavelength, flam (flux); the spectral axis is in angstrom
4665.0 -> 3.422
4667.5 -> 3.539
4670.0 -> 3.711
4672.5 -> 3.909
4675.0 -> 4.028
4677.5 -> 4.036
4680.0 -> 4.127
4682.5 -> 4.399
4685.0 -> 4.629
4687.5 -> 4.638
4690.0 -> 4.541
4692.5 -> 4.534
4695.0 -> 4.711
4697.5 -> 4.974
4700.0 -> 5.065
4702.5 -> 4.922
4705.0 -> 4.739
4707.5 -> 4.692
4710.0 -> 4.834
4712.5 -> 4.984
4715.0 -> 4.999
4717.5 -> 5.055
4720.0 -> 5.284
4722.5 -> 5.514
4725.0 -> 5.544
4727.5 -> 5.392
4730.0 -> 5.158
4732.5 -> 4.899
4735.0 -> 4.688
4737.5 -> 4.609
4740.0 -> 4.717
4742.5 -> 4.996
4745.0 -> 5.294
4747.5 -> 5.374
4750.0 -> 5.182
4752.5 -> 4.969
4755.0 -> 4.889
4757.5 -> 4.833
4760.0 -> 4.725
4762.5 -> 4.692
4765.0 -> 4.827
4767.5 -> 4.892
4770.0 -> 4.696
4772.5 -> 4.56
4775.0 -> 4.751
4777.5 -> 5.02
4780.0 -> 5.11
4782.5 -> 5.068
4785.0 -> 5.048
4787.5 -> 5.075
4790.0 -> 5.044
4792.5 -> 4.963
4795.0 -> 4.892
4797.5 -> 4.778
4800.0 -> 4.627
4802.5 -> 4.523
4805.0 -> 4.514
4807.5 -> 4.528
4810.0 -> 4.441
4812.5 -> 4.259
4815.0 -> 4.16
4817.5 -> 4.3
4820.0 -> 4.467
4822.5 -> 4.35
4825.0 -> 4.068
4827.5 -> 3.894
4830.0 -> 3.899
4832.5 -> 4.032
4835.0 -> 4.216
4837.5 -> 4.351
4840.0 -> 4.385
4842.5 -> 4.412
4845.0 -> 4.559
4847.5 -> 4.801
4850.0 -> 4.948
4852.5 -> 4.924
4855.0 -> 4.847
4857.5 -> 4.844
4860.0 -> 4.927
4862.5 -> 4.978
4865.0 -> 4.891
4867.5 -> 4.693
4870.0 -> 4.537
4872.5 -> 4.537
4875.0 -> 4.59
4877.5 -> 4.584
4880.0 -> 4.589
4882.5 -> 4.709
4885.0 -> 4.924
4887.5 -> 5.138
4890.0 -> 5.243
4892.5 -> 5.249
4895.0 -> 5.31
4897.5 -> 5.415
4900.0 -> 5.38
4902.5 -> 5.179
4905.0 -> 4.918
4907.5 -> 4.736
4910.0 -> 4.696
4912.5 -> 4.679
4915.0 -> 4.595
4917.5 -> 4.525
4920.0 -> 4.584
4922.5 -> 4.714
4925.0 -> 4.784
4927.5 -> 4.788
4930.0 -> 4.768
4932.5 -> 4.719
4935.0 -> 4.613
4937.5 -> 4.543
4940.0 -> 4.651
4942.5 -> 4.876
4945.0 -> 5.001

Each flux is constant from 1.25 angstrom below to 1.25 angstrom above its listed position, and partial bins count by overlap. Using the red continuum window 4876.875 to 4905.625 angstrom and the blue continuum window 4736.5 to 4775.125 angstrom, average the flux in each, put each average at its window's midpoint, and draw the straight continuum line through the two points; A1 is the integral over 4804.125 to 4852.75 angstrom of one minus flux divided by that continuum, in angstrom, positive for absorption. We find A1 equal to 6.0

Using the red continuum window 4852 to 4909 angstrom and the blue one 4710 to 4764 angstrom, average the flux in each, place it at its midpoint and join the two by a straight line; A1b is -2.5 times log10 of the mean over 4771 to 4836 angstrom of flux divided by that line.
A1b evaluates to 0.10 mag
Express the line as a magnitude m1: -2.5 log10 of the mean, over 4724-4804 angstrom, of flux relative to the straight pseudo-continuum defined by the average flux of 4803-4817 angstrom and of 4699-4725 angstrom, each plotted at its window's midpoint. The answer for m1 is -0.05 mag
